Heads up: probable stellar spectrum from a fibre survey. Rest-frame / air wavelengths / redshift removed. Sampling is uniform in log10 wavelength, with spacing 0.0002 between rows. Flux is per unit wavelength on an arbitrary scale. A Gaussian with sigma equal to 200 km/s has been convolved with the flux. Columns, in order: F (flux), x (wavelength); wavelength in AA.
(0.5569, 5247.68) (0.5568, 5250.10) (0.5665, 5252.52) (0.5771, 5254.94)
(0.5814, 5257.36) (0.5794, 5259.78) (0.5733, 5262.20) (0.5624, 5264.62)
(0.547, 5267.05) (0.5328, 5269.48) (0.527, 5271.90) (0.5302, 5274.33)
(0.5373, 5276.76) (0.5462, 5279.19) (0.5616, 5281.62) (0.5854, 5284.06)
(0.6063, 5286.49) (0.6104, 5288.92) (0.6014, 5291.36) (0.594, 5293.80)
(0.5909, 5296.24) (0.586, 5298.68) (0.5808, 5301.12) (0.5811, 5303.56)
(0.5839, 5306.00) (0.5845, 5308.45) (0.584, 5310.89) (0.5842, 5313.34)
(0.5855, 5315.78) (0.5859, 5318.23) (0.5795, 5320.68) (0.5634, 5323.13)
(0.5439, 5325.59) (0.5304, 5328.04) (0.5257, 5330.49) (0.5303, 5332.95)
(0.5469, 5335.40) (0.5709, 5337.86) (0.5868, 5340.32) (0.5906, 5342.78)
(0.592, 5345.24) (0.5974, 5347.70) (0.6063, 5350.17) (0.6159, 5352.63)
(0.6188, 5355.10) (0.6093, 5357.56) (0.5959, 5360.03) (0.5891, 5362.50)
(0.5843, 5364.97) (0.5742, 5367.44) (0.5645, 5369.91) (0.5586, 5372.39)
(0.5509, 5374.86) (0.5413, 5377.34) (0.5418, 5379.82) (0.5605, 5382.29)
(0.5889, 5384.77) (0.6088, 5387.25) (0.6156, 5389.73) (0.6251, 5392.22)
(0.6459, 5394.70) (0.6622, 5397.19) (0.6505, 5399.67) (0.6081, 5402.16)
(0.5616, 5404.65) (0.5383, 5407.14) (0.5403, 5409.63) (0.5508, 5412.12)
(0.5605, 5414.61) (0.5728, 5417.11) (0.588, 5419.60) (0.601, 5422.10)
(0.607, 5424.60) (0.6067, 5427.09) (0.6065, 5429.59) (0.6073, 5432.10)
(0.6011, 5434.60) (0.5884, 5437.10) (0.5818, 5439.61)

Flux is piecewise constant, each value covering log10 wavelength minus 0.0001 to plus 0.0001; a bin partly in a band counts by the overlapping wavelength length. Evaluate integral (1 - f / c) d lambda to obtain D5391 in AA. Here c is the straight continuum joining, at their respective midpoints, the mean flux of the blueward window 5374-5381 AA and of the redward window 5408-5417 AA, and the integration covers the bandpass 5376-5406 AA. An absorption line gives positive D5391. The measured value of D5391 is -2.9 AA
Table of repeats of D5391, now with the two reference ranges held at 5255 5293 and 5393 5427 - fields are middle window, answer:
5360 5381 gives 0.7 AA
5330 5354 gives 0.1 AA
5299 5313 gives -0.3 AA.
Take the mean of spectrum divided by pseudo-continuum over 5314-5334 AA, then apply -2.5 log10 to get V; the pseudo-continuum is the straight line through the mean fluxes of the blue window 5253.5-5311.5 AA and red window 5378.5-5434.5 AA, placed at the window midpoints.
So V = 0.04 mag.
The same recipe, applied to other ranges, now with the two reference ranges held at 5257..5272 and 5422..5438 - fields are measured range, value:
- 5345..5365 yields -0.036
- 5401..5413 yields 0.070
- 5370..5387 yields 0.054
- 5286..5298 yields -0.062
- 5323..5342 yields 0.052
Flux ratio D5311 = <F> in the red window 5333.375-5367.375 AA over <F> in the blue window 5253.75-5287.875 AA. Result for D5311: 1.05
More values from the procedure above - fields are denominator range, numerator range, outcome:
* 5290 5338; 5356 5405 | 1.04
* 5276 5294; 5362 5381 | 0.97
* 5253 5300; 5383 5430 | 1.05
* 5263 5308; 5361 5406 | 1.04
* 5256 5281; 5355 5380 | 1.04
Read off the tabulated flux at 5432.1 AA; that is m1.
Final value 0.6073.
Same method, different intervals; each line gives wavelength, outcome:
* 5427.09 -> 0.6067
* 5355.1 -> 0.6188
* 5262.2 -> 0.5733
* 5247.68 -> 0.5569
